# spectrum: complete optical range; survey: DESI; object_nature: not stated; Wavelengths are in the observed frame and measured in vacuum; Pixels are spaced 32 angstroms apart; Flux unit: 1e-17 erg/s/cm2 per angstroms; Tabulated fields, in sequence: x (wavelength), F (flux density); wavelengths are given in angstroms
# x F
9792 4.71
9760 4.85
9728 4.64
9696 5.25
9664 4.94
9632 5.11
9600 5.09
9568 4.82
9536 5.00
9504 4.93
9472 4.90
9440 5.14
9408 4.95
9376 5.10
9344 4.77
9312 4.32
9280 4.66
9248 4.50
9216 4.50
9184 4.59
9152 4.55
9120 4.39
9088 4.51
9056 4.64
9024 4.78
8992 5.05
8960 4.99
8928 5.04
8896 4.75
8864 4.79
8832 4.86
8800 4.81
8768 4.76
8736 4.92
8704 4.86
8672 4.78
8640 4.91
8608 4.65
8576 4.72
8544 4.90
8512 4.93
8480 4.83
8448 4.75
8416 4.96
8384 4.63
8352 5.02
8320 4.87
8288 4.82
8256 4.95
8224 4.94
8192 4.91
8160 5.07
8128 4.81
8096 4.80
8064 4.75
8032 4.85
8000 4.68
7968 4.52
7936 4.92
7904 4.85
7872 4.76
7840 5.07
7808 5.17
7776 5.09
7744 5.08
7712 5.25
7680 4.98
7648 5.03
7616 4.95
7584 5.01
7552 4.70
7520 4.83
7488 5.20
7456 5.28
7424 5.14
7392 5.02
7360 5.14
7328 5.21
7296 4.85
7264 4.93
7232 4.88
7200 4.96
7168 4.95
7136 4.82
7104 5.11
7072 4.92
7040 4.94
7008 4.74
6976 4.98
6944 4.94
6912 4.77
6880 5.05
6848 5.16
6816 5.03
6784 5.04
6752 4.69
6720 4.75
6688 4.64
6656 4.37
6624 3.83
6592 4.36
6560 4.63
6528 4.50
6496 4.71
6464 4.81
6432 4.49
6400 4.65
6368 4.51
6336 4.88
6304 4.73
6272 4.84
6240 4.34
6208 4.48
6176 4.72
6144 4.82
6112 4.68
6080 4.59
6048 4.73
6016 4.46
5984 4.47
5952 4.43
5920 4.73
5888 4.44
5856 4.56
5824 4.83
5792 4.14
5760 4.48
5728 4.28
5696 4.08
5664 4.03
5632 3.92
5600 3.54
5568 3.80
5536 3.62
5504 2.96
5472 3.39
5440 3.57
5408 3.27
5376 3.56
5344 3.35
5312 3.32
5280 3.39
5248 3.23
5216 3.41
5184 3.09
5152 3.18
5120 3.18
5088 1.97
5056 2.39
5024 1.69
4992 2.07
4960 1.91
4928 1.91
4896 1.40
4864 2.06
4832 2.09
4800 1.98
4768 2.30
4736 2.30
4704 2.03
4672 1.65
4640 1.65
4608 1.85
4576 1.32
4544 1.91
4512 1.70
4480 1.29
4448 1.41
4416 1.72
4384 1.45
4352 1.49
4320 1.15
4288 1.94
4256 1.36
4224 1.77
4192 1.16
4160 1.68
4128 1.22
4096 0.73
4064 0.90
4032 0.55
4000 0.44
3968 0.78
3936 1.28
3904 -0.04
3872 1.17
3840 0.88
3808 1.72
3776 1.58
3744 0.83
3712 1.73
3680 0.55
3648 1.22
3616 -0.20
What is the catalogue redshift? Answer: 0.279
